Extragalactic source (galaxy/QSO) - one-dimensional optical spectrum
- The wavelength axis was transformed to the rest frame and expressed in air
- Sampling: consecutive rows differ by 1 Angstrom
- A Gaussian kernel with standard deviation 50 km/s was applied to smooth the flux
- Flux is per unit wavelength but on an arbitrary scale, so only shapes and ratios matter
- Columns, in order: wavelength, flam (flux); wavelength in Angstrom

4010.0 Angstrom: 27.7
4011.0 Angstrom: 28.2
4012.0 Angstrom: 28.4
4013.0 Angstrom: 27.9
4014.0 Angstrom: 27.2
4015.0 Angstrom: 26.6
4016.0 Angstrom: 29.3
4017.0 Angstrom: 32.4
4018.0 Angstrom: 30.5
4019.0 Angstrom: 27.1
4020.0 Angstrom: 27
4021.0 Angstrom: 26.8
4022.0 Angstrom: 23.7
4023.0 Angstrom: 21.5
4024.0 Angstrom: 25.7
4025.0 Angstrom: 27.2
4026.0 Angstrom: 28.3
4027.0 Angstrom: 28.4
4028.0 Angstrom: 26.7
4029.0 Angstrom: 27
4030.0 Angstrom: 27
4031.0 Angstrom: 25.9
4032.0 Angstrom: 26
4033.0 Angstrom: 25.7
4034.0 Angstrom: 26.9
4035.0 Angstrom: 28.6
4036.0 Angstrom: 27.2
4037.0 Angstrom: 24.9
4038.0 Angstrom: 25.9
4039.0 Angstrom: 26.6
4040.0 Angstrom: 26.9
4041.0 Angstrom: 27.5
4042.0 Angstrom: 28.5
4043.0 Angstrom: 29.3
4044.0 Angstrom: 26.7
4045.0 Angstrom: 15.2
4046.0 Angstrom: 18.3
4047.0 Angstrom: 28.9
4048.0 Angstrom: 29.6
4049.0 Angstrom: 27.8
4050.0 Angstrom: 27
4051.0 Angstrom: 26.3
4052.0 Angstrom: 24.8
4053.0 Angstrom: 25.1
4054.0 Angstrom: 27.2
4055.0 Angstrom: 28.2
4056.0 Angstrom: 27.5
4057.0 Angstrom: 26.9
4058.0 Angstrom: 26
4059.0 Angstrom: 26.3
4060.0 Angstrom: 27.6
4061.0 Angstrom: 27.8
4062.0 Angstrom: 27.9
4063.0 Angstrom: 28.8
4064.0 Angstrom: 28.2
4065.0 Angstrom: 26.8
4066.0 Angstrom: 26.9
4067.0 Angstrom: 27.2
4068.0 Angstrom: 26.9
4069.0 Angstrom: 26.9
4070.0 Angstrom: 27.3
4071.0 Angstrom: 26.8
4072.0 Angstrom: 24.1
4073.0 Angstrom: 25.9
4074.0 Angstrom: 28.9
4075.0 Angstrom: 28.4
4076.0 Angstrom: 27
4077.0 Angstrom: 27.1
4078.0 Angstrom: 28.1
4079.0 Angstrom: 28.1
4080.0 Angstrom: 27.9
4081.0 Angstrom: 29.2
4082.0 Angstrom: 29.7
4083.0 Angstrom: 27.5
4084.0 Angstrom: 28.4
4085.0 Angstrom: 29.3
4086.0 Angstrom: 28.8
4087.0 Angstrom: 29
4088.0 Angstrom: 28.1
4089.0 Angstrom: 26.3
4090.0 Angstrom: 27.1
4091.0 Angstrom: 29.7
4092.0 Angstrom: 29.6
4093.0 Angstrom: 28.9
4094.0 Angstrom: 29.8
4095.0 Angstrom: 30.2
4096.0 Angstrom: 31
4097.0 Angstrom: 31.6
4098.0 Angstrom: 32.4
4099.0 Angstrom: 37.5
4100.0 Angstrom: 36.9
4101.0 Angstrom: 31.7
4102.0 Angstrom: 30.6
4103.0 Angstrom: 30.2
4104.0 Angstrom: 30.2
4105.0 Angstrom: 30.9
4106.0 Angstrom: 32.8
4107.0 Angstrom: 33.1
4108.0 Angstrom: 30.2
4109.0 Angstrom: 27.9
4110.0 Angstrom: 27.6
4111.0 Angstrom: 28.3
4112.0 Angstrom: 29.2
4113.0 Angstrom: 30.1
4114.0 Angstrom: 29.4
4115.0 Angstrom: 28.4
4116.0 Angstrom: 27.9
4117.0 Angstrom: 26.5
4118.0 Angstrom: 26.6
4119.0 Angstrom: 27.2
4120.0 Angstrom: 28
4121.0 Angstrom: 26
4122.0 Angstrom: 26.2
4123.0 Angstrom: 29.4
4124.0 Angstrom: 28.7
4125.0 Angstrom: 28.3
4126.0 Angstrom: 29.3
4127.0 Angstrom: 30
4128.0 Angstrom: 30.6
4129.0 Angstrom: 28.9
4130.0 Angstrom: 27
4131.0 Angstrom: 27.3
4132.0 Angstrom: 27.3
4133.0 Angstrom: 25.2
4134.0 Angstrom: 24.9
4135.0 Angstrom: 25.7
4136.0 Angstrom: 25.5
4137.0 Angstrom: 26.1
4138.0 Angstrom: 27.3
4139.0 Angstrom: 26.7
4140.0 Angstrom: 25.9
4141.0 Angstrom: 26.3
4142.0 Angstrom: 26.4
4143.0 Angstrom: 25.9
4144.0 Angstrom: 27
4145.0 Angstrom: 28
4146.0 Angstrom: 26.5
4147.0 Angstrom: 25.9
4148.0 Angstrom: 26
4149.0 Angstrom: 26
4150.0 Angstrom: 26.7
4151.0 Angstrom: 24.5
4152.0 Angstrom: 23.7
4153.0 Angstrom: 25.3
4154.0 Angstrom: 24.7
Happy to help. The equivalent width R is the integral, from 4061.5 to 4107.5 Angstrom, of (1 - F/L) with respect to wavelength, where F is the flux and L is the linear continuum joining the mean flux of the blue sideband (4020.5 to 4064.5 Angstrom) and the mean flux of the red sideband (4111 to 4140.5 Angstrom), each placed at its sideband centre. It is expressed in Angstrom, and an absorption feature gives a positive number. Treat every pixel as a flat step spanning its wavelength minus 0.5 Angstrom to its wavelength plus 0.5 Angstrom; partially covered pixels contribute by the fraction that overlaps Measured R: -3.5 Angstrom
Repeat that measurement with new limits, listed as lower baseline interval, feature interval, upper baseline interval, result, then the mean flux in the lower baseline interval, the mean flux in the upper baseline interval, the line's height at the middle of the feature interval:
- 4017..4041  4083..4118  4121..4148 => -3.77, 26.7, 27.1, 27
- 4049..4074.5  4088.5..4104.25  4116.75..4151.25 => -2.28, 26.9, 27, 27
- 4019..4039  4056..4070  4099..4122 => 0.24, 26.4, 29.6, 27.7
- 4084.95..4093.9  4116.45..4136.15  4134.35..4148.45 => -0.34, 28.6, 26.4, 27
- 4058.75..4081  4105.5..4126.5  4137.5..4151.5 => -1.47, 27.4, 26.4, 26.7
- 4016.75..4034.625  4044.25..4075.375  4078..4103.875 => 2.15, 26.8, 29.9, 28.5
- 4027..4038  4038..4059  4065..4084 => 0.58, 26.6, 27.4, 26.9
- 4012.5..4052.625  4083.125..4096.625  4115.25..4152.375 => -1.07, 26.6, 26.9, 26.8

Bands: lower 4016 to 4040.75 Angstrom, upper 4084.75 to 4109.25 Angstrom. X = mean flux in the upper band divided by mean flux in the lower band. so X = 1.14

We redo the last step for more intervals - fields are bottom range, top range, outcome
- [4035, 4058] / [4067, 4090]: 1.06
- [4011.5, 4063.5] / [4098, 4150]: 1.06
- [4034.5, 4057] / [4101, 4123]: 1.10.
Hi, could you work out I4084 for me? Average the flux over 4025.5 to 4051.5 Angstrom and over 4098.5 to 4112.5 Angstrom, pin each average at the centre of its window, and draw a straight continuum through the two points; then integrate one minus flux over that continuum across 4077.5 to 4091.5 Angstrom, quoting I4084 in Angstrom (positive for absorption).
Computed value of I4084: 0.6 Angstrom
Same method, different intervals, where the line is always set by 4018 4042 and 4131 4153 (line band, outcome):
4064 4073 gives -0.1 Angstrom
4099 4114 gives -2.6 Angstrom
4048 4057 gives -0.1 Angstrom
